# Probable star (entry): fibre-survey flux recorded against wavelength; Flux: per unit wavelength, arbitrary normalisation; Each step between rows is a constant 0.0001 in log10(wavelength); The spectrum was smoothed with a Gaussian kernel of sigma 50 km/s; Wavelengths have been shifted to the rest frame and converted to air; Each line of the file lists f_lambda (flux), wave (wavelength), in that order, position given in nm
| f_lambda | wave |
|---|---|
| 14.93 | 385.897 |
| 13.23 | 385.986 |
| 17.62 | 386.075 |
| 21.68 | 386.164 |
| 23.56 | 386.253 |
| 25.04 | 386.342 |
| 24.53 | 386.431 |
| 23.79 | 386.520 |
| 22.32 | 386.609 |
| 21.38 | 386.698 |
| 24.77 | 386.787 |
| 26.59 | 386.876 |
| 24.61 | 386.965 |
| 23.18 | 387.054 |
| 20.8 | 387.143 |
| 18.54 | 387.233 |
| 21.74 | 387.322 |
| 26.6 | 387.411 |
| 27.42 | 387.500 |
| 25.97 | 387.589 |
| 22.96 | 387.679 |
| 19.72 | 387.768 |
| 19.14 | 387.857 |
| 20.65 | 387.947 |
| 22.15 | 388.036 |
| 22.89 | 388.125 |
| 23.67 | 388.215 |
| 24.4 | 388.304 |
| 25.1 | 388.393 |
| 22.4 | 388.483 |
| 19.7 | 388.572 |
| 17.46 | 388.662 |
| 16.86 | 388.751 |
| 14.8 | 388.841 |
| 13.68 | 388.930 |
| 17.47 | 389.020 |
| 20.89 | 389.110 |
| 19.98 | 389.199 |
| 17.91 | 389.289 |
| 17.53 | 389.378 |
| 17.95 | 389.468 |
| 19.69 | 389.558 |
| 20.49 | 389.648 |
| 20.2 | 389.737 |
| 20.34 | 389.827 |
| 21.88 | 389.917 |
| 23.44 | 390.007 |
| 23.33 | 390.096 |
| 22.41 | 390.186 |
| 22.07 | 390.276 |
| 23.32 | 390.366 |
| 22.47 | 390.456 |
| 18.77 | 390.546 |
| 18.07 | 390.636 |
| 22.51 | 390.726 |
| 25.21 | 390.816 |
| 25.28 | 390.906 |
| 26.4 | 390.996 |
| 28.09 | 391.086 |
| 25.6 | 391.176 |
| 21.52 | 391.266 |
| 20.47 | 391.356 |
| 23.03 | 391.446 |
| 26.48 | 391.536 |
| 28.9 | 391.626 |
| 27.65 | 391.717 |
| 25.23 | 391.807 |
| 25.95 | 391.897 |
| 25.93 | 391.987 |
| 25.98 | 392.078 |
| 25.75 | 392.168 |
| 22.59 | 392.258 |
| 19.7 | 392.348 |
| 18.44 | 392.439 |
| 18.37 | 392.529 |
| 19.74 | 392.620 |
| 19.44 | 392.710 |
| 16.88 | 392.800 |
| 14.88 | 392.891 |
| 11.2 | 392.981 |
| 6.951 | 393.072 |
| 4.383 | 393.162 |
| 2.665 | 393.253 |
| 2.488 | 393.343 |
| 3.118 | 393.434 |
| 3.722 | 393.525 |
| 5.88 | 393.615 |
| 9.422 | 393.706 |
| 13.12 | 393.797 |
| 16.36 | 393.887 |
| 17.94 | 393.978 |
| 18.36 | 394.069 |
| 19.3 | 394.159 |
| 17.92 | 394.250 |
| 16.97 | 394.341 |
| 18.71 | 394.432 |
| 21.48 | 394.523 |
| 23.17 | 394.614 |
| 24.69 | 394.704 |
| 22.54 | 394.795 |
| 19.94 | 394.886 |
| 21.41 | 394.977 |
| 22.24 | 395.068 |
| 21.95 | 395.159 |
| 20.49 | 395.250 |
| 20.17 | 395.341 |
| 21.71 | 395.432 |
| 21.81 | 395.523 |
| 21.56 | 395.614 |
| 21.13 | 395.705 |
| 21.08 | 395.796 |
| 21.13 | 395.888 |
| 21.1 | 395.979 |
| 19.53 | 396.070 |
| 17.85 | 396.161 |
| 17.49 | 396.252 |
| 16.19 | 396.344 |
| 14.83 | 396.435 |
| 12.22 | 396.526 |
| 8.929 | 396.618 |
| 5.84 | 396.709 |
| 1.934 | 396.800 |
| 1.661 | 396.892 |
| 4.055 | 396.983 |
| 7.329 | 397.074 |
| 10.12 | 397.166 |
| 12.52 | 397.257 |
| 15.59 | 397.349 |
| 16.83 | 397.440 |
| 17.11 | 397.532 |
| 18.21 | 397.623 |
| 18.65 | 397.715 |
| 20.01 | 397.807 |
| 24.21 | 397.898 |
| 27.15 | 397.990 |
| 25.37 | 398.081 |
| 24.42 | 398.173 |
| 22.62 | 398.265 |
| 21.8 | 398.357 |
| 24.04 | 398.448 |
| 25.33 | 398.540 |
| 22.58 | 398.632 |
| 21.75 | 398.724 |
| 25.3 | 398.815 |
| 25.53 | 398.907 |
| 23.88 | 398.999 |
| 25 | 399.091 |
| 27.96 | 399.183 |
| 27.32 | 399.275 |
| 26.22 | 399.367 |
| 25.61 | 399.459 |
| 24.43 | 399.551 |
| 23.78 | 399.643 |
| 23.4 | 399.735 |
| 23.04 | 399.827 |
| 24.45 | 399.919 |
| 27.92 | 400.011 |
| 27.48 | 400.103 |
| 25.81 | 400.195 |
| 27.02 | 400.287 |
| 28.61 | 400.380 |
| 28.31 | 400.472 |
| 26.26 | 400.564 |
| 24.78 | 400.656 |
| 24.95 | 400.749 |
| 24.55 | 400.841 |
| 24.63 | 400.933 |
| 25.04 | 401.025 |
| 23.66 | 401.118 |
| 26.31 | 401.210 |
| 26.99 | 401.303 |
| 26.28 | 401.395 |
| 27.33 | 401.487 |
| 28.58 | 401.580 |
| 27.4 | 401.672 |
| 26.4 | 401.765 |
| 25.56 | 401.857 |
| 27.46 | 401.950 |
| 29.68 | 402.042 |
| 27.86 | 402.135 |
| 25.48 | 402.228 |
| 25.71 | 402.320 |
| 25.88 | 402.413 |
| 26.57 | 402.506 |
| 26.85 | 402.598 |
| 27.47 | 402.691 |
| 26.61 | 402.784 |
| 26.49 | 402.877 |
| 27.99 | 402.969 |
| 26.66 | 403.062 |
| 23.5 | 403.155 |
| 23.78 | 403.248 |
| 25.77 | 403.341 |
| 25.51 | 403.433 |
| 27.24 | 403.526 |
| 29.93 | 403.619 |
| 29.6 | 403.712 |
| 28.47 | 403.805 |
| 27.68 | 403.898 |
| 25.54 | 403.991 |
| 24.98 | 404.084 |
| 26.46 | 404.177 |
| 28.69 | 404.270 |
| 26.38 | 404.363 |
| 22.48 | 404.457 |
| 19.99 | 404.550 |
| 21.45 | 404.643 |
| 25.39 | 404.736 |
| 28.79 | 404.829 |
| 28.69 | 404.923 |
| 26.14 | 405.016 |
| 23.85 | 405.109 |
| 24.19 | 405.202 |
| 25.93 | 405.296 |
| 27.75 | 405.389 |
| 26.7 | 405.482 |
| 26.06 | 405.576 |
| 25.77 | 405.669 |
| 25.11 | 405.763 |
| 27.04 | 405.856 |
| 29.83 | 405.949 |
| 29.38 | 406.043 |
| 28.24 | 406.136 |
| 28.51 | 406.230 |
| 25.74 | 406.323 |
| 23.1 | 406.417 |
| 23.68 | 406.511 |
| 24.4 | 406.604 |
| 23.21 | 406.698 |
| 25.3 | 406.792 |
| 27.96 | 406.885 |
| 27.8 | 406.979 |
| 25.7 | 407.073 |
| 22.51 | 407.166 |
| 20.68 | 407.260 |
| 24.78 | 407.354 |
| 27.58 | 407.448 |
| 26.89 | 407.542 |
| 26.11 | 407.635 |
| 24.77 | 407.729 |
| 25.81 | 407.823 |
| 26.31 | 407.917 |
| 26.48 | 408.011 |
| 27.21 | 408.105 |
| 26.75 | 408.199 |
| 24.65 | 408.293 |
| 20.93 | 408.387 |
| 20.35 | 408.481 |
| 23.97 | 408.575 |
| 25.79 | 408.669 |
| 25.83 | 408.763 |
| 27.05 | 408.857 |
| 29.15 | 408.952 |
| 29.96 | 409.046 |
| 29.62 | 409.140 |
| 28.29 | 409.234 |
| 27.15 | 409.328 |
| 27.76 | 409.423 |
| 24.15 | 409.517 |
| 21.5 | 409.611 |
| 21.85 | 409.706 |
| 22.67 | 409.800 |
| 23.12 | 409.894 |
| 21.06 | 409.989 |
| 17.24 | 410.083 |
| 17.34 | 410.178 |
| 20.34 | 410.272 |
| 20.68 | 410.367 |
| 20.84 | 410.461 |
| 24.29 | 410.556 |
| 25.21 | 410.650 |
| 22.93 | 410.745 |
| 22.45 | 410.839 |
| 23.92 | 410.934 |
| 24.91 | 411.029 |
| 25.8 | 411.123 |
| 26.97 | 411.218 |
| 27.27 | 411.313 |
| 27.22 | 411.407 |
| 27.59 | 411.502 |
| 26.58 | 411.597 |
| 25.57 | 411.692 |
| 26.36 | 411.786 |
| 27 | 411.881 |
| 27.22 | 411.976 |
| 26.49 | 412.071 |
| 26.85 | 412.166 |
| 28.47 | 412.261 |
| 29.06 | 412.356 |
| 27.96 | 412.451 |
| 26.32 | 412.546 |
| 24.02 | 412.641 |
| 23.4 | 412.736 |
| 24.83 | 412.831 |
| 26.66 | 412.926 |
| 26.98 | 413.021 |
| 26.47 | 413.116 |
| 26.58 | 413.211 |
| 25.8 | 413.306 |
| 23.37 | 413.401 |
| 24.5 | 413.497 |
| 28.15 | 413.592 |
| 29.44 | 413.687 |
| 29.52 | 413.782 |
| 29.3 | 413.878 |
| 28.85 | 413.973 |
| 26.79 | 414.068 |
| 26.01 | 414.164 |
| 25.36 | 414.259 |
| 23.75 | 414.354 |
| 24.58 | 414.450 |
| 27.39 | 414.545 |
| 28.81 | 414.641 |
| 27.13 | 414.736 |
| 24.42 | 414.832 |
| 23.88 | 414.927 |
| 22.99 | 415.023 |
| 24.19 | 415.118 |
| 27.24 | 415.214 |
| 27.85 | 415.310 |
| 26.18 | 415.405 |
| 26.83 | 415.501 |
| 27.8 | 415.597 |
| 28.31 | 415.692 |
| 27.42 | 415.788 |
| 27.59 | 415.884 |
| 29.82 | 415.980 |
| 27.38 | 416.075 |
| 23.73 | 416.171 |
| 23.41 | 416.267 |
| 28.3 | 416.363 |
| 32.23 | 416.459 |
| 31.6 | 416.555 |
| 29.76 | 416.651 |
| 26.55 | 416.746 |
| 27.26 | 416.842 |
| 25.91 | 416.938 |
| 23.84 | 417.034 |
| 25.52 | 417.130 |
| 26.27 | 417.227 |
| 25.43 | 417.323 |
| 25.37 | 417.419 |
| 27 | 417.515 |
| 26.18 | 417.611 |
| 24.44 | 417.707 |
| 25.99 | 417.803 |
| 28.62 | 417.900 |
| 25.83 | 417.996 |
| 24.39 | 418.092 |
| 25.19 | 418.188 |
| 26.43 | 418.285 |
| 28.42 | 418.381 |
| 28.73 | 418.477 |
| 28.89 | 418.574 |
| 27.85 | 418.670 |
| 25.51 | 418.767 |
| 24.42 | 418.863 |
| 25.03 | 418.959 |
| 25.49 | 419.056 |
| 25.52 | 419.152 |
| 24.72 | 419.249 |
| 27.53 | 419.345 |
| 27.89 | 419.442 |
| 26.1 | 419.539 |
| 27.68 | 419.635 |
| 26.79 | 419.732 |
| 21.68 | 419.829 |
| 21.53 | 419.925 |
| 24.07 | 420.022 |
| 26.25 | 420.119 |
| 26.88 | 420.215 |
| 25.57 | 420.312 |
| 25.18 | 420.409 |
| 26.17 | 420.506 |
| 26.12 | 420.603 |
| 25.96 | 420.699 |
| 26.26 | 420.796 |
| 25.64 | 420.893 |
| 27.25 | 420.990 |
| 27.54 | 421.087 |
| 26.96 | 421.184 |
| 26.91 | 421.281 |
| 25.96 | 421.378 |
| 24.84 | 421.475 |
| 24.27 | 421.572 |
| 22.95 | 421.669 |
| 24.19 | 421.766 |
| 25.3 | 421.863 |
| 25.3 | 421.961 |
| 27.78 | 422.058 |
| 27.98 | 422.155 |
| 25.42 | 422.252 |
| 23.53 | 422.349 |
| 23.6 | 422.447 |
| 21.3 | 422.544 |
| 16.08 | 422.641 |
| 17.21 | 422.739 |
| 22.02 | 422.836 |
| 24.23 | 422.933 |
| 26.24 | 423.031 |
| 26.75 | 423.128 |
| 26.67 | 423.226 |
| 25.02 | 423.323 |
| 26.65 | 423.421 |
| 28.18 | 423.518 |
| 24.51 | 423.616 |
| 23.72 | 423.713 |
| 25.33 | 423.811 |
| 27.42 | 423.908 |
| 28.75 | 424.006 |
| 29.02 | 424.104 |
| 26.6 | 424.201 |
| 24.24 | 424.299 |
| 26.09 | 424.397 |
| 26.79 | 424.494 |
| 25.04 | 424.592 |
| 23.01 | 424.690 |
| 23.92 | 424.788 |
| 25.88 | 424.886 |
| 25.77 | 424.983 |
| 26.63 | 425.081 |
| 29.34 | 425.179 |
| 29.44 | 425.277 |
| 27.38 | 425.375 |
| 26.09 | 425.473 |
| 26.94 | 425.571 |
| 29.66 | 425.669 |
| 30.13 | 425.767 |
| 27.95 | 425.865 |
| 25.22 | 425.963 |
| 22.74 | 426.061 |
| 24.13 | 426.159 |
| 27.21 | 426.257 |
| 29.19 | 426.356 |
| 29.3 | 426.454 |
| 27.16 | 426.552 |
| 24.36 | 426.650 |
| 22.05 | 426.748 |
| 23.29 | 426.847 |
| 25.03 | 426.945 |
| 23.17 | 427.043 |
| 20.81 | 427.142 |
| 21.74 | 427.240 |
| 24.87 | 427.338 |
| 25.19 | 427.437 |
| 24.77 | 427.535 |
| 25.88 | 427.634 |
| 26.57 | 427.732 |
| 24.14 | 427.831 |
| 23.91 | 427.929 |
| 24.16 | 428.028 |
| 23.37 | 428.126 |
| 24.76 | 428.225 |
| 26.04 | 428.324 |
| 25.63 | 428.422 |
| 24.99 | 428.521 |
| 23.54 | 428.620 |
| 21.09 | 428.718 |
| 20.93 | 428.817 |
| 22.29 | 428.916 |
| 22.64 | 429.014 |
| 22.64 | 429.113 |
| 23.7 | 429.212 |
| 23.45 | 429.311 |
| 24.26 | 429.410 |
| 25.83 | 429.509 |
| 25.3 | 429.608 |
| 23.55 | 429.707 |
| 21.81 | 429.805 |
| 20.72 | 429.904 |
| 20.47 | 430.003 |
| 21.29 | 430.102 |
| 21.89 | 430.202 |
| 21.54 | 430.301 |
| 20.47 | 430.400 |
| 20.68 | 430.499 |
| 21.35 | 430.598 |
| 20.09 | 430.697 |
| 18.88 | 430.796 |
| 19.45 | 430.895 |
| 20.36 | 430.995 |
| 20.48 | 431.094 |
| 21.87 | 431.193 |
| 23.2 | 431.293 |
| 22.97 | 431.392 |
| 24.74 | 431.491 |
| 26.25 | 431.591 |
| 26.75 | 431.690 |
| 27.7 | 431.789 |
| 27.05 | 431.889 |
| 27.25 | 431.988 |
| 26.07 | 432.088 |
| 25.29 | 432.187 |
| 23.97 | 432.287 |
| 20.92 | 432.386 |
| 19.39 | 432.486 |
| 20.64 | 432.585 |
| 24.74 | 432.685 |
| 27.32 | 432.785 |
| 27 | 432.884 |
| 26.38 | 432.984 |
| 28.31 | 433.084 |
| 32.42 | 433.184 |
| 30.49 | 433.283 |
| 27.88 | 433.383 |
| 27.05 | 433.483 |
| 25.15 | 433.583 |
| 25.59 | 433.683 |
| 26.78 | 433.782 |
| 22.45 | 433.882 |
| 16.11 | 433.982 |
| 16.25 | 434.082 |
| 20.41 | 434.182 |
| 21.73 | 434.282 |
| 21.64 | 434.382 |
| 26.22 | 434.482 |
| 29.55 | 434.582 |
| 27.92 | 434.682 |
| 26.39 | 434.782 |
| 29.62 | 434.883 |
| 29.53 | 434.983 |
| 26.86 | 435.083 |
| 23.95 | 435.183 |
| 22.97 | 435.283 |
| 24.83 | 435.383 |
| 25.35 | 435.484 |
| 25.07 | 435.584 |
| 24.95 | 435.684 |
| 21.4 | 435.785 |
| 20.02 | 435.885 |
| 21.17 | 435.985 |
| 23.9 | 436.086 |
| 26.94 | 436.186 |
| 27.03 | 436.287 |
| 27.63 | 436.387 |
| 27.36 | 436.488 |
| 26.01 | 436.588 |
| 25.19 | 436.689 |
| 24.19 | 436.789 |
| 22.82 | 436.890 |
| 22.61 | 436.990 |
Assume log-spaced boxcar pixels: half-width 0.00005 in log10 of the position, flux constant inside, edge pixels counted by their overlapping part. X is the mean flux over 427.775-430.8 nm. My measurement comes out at 22.8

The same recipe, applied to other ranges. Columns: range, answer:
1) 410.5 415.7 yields 26.2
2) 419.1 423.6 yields 25.2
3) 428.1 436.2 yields 23.9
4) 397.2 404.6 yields 25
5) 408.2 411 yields 23.8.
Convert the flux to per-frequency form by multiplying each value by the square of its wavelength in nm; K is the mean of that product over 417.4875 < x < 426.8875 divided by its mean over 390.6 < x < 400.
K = 1.53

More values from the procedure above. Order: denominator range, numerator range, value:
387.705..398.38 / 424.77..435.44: 1.57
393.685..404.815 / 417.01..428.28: 1.27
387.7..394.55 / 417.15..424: 1.54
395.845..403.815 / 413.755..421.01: 1.26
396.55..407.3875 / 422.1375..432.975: 1.14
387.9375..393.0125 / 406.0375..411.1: 1.26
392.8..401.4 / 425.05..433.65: 1.48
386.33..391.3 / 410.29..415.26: 1.34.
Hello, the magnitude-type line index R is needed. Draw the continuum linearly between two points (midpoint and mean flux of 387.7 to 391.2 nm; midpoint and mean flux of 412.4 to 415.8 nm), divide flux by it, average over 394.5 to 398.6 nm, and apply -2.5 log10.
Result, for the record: 0.24 mag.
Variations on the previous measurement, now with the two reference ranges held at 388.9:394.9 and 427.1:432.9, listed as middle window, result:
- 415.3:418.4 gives -0.222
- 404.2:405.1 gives -0.226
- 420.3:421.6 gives -0.168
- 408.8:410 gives -0.218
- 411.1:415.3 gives -0.225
